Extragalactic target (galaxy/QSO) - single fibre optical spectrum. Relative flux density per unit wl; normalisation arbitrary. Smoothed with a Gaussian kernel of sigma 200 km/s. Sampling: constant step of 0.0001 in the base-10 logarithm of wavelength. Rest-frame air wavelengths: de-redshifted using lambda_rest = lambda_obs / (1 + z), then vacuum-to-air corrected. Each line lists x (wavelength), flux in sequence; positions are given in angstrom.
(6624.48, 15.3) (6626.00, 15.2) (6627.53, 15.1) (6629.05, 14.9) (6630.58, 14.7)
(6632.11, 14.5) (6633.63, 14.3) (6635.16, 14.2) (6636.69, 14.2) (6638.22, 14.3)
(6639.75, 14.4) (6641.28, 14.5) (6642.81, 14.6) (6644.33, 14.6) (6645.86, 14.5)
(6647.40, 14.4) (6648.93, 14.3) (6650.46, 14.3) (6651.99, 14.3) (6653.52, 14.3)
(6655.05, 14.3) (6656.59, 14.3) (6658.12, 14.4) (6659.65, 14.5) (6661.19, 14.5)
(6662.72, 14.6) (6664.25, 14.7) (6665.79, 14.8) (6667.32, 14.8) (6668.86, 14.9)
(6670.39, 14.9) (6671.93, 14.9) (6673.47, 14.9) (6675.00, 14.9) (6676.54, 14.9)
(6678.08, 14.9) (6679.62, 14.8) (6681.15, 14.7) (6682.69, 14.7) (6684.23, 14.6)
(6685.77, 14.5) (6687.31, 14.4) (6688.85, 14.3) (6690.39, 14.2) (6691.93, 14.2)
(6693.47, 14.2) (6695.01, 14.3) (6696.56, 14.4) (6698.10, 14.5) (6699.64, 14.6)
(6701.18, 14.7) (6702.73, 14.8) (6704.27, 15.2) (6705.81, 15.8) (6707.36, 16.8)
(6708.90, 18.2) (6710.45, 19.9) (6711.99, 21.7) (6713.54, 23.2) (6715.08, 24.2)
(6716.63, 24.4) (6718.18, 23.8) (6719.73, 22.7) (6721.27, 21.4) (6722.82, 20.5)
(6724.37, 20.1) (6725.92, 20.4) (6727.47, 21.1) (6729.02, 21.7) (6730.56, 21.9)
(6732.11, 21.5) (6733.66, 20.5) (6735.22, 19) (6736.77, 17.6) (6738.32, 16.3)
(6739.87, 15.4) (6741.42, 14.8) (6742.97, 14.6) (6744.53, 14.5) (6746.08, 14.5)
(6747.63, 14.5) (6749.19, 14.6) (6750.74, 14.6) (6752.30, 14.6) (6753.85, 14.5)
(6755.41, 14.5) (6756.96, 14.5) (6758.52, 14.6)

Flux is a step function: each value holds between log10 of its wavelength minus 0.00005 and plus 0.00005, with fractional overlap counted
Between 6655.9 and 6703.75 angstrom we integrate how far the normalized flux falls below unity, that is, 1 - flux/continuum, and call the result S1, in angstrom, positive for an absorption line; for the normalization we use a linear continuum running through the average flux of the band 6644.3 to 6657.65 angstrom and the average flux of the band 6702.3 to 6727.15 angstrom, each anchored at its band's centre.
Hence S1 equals 6.56 angstrom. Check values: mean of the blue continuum 14.3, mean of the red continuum 20.3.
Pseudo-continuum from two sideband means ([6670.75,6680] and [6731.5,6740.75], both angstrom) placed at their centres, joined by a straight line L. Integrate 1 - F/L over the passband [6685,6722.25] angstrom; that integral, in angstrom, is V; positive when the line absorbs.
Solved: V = -2.2 angstrom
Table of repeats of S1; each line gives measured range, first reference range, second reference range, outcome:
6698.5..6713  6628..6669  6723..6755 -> -0.5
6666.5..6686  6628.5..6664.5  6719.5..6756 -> 0.9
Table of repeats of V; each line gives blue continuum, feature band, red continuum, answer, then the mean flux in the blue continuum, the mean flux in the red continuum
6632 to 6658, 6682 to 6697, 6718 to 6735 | 3.09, 14.4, 21.3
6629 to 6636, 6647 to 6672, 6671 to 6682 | 0.29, 14.5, 14.9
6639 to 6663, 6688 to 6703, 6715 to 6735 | 3.50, 14.4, 21.7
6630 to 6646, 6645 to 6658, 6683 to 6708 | 0.14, 14.4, 14.7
